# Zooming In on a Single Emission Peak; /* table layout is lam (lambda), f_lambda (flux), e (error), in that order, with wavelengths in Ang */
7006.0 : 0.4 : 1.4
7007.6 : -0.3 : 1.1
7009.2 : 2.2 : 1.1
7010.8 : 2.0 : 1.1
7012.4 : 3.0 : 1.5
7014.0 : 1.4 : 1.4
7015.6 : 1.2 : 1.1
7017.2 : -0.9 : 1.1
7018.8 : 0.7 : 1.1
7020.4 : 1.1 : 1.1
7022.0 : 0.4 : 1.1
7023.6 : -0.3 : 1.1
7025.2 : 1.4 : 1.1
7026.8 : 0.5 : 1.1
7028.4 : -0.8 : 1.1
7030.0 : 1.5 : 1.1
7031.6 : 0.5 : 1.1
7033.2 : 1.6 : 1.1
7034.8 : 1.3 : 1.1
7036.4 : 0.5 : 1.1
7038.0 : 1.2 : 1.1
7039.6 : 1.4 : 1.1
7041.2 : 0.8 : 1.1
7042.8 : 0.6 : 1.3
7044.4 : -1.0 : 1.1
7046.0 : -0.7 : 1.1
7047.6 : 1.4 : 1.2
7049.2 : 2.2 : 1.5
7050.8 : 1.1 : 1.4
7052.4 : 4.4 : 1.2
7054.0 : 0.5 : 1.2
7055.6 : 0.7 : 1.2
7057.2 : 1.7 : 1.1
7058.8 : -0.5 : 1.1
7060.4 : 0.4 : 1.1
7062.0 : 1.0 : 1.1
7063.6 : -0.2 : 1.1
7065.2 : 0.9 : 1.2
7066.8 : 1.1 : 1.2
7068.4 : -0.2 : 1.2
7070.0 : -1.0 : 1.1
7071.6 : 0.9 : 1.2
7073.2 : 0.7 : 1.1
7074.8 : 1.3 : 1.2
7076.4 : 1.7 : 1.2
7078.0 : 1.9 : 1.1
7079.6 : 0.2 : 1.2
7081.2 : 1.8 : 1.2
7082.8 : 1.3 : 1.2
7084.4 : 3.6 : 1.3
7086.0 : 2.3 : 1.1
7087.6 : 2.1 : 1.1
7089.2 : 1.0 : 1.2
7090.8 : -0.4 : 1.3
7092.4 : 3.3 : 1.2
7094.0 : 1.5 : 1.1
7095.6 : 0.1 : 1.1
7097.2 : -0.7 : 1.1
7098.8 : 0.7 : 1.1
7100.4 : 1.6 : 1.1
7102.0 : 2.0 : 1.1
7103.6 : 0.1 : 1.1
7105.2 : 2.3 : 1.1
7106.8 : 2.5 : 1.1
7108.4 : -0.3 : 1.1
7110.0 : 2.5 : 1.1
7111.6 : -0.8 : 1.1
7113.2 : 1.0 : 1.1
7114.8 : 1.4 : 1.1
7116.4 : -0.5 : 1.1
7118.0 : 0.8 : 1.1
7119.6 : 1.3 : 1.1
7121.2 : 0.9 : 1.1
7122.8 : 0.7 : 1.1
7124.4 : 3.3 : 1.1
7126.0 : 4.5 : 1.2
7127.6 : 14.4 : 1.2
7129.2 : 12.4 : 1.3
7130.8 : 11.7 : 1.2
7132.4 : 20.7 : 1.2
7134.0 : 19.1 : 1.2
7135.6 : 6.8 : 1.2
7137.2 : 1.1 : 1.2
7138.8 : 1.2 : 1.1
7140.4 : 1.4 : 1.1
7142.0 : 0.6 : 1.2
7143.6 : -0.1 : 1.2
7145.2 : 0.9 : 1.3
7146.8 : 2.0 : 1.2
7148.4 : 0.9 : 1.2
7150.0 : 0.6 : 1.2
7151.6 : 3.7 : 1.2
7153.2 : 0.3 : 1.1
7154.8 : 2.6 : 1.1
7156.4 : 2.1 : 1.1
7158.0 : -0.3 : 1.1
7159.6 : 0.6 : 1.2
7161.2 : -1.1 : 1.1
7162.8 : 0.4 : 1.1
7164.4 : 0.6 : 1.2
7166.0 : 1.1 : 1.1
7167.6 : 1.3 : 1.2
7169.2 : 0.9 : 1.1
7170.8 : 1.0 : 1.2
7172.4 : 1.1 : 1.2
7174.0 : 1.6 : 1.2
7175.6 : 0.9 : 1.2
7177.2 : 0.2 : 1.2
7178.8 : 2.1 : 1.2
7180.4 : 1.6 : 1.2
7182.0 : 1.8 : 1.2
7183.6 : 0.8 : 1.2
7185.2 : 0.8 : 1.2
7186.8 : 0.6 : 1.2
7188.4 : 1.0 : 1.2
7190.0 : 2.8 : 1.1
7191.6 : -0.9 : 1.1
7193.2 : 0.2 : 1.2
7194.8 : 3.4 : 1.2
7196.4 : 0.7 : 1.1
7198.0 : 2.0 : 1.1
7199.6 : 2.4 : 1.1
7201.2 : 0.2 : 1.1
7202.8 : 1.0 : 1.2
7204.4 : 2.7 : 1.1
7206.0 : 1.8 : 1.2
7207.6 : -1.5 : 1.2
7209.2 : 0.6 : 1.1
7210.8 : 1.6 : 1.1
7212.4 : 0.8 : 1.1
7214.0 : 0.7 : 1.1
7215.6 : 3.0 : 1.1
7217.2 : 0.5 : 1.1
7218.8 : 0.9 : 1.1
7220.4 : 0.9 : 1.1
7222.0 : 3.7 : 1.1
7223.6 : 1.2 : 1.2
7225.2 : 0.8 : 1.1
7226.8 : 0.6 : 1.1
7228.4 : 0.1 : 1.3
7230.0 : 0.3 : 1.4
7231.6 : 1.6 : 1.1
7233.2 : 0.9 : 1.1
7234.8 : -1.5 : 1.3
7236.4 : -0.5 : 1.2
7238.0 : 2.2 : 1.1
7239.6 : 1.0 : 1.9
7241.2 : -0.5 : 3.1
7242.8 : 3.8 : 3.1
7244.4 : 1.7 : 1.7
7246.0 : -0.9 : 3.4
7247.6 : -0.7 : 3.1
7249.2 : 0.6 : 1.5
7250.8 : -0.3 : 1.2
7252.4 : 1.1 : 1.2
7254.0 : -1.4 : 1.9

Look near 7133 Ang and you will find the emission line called [O II]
